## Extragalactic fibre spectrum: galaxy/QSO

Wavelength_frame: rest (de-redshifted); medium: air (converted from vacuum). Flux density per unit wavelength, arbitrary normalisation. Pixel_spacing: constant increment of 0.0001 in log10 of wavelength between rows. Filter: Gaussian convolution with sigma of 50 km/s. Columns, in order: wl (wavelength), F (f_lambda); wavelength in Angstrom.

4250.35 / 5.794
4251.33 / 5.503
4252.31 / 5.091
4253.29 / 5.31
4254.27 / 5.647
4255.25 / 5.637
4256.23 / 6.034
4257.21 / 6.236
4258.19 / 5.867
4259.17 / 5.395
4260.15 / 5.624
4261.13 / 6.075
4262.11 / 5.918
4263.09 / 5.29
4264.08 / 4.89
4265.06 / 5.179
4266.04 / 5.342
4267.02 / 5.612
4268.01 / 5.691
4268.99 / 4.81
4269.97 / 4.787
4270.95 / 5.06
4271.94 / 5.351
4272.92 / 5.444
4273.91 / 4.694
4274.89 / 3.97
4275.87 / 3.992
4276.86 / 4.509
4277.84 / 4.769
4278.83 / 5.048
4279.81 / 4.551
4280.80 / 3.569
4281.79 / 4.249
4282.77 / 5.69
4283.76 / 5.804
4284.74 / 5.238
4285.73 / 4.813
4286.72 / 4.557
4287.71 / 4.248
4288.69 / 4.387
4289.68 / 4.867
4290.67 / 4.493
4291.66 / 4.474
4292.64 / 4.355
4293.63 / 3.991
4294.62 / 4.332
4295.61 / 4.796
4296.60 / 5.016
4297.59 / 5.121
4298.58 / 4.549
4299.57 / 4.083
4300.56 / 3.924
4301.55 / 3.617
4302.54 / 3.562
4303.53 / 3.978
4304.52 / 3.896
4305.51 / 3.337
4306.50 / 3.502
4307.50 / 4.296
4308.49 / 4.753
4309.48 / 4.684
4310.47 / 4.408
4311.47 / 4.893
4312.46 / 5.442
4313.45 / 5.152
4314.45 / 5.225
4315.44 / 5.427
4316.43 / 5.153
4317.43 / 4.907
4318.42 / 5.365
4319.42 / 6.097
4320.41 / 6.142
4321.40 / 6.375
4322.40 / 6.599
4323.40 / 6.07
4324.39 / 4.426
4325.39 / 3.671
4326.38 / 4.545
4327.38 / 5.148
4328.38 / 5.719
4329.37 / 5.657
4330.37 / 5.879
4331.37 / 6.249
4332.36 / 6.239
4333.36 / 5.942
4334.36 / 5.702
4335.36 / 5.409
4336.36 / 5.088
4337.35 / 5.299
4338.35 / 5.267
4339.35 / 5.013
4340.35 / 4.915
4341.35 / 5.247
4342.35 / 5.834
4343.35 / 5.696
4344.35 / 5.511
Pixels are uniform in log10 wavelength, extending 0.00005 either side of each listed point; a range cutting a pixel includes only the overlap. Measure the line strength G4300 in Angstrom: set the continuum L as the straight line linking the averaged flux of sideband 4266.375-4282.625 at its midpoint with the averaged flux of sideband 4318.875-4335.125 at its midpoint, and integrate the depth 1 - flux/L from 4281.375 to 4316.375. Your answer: 4.2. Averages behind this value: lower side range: 4.78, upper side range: 5.65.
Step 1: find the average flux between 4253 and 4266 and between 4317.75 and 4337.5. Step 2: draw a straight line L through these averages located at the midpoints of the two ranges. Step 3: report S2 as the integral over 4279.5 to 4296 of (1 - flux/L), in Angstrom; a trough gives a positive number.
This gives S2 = 2.92 Angstrom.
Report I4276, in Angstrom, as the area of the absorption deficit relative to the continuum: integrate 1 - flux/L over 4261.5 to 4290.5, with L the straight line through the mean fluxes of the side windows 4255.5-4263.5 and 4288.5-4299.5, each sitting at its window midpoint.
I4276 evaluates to 1.7 Angstrom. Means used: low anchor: 5.81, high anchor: 4.56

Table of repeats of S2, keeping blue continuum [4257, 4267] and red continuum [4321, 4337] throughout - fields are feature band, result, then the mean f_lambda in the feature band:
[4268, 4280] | 1.66 Angstrom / 4.8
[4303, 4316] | 2.36 Angstrom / 4.54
